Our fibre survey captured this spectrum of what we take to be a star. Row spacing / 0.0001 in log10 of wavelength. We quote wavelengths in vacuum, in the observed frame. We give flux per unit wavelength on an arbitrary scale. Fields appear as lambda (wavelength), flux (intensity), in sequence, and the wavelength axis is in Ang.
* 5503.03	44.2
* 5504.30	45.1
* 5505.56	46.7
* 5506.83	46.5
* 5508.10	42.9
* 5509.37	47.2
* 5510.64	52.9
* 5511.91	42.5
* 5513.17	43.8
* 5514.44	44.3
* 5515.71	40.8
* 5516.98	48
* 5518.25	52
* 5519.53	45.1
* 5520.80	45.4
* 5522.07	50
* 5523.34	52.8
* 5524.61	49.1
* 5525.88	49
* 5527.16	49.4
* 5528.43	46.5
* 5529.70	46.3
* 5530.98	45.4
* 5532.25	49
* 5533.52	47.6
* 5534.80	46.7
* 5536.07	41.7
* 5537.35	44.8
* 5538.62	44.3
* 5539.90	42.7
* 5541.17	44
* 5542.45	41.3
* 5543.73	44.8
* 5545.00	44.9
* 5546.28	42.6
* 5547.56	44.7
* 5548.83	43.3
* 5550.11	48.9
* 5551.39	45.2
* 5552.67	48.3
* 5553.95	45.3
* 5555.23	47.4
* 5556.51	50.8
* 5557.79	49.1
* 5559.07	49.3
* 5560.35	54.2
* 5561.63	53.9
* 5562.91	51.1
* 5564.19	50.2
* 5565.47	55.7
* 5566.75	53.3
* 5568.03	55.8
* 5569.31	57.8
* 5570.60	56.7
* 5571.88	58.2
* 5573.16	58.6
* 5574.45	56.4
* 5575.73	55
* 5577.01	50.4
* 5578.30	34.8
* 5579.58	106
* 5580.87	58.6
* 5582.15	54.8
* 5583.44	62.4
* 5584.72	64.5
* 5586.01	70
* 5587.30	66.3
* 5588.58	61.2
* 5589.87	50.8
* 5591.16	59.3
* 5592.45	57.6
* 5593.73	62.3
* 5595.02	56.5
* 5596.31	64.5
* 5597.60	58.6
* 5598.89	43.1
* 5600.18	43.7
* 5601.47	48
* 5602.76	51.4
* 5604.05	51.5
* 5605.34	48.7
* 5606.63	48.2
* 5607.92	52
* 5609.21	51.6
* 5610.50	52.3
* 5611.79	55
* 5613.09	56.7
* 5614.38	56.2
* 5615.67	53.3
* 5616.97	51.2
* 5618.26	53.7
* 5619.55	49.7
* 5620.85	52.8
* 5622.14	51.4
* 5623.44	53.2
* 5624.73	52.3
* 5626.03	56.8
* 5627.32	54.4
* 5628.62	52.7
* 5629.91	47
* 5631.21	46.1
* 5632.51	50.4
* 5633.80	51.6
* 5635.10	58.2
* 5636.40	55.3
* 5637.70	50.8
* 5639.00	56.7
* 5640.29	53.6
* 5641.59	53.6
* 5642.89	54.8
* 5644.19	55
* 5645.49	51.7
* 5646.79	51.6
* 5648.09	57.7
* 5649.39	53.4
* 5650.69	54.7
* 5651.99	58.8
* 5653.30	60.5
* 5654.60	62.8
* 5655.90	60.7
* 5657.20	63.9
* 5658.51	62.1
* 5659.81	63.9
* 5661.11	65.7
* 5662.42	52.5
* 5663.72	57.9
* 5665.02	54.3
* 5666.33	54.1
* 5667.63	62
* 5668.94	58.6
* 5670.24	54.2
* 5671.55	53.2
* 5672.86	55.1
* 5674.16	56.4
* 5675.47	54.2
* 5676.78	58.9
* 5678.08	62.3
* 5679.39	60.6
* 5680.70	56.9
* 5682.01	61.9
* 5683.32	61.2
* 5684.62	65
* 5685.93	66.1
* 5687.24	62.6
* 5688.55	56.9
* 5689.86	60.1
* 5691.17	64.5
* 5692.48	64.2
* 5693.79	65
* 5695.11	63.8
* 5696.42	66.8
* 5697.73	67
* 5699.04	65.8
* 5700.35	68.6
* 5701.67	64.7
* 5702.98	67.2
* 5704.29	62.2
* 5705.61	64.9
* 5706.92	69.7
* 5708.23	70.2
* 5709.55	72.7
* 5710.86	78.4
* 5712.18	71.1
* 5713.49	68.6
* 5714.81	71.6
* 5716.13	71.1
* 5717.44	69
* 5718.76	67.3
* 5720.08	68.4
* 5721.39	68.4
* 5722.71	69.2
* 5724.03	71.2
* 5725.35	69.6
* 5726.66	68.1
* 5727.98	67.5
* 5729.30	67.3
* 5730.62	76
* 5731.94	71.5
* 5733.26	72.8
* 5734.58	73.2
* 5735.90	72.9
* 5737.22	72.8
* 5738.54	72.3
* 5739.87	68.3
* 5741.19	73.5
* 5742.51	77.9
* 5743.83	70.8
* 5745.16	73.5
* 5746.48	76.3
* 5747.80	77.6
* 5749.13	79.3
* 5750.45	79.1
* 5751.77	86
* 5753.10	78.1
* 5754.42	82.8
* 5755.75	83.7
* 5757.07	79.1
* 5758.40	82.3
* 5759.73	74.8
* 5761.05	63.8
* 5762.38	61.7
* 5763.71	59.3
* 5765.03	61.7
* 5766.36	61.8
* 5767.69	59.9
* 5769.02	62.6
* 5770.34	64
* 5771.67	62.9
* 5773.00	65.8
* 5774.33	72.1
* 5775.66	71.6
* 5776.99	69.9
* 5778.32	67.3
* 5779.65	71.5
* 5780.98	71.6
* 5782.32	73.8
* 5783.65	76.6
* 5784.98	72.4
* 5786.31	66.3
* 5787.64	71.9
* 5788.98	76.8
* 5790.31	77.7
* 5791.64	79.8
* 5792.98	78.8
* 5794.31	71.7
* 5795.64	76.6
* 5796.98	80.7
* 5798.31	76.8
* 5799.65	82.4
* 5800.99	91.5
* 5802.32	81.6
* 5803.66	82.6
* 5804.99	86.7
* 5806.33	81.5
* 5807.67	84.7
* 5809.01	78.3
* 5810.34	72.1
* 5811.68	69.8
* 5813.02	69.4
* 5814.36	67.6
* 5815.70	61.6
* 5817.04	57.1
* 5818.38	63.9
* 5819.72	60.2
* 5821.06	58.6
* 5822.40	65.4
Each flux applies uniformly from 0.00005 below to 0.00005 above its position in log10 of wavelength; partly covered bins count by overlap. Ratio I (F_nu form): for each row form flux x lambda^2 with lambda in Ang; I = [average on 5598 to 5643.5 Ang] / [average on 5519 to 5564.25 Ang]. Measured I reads 1.1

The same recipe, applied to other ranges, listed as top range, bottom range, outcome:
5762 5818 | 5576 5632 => 1.40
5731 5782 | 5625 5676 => 1.33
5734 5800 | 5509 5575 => 1.63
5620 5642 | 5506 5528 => 1.17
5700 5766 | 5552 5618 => 1.37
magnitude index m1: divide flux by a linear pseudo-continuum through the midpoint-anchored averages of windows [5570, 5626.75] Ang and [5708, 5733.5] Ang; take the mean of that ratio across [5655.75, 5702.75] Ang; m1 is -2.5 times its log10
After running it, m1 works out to 0.079 mag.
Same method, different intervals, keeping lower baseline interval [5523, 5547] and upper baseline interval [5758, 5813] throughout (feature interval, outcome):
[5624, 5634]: 0.092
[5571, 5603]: -0.134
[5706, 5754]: -0.087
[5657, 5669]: 0.006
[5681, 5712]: -0.038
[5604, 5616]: 0.028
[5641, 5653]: 0.063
